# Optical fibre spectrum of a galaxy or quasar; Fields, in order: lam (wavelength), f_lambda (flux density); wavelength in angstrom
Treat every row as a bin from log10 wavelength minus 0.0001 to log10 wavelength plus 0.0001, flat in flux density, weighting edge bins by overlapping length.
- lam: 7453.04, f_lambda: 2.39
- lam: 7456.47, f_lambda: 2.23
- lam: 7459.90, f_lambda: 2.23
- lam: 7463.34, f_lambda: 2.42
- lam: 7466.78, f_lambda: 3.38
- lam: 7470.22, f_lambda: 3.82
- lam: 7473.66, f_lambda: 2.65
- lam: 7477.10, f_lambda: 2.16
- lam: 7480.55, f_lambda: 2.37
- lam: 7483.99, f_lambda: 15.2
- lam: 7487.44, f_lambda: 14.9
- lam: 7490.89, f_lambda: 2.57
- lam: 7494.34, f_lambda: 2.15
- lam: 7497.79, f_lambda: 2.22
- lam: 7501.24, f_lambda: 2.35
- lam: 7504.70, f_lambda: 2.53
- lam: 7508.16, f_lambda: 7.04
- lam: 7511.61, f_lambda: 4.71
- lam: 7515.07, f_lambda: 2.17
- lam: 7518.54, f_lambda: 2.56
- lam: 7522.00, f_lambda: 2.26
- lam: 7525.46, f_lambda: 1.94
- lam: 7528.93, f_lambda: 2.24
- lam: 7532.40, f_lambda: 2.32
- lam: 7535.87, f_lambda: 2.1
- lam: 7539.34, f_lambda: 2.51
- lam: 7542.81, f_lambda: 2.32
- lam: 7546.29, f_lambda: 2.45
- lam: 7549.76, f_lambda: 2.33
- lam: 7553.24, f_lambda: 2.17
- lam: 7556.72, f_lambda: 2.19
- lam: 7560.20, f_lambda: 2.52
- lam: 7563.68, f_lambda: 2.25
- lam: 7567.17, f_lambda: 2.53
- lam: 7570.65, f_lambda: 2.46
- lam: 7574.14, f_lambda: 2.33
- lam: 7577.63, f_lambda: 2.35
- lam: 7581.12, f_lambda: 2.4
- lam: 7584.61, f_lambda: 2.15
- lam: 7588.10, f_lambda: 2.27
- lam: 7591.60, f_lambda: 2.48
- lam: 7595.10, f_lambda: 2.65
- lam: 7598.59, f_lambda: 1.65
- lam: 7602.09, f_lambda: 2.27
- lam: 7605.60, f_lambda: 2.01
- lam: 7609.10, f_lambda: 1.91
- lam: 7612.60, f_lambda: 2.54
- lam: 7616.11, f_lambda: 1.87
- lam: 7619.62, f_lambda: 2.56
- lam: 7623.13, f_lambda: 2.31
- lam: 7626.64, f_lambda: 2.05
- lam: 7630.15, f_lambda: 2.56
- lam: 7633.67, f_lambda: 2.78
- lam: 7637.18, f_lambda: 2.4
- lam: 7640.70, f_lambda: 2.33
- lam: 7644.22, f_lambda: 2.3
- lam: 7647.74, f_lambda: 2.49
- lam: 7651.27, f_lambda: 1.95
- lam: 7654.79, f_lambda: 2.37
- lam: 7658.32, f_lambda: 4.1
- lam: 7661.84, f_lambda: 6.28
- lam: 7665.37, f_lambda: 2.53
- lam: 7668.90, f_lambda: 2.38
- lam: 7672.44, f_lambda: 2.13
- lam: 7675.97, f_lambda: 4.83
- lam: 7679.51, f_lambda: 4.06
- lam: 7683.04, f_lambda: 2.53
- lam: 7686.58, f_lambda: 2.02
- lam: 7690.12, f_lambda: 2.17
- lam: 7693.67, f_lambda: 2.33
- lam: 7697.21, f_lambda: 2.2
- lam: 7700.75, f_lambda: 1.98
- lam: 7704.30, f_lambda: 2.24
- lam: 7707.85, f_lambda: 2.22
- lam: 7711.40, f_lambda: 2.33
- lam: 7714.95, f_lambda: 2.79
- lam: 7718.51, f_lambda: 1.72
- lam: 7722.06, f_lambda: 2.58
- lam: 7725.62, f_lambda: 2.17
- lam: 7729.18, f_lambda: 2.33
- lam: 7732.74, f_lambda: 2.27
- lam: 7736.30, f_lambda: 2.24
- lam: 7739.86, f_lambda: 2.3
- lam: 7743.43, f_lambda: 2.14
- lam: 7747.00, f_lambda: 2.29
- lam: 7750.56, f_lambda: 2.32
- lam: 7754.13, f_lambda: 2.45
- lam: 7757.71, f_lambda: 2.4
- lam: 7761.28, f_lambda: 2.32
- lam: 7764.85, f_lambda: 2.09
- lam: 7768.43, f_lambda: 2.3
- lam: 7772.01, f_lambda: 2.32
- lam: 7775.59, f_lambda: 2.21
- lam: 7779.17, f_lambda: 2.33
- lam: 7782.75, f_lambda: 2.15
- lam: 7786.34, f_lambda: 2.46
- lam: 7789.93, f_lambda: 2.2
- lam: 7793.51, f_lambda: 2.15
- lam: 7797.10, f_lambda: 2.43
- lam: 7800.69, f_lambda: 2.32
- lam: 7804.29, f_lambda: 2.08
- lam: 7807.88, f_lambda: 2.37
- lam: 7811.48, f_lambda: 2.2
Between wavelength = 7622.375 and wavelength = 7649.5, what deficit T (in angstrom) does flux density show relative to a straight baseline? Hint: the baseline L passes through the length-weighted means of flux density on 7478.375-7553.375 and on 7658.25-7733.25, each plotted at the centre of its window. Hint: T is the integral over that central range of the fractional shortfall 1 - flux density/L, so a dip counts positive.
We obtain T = 5.9 angstrom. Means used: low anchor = 3.81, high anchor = 2.71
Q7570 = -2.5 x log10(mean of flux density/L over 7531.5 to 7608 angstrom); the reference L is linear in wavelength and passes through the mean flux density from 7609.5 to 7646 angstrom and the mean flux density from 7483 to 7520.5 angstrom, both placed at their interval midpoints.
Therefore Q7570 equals 0.47 mag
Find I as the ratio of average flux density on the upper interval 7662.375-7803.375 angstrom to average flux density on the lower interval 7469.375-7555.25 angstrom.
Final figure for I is 0.66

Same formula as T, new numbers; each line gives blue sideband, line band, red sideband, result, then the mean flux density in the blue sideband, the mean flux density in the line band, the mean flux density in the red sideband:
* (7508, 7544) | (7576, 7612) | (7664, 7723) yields 5.94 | 2.75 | 2.22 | 2.53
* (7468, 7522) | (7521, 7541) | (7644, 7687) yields 9.50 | 4.54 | 2.23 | 3.14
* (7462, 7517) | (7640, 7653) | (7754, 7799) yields 4.12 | 4.55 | 2.26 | 2.29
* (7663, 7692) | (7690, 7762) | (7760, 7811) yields 9.09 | 2.9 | 2.28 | 2.26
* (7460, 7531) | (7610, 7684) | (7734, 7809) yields 5.35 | 4.03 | 2.82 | 2.28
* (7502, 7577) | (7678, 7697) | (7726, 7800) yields -1.24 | 2.65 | 2.57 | 2.28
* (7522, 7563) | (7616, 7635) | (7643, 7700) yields 2.10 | 2.28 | 2.39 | 2.91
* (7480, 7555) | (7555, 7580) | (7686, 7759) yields 7.68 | 3.81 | 2.38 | 2.26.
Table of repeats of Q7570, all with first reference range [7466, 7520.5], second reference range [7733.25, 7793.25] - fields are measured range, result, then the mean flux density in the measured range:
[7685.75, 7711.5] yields 0.28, 2.18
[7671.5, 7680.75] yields -0.25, 3.79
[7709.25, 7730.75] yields 0.14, 2.32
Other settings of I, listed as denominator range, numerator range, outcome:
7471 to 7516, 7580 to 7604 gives 0.46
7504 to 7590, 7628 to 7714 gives 1.05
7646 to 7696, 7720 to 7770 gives 0.76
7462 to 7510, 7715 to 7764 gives 0.48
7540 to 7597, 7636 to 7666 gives 1.27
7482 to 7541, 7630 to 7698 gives 0.68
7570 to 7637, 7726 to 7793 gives 0.99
